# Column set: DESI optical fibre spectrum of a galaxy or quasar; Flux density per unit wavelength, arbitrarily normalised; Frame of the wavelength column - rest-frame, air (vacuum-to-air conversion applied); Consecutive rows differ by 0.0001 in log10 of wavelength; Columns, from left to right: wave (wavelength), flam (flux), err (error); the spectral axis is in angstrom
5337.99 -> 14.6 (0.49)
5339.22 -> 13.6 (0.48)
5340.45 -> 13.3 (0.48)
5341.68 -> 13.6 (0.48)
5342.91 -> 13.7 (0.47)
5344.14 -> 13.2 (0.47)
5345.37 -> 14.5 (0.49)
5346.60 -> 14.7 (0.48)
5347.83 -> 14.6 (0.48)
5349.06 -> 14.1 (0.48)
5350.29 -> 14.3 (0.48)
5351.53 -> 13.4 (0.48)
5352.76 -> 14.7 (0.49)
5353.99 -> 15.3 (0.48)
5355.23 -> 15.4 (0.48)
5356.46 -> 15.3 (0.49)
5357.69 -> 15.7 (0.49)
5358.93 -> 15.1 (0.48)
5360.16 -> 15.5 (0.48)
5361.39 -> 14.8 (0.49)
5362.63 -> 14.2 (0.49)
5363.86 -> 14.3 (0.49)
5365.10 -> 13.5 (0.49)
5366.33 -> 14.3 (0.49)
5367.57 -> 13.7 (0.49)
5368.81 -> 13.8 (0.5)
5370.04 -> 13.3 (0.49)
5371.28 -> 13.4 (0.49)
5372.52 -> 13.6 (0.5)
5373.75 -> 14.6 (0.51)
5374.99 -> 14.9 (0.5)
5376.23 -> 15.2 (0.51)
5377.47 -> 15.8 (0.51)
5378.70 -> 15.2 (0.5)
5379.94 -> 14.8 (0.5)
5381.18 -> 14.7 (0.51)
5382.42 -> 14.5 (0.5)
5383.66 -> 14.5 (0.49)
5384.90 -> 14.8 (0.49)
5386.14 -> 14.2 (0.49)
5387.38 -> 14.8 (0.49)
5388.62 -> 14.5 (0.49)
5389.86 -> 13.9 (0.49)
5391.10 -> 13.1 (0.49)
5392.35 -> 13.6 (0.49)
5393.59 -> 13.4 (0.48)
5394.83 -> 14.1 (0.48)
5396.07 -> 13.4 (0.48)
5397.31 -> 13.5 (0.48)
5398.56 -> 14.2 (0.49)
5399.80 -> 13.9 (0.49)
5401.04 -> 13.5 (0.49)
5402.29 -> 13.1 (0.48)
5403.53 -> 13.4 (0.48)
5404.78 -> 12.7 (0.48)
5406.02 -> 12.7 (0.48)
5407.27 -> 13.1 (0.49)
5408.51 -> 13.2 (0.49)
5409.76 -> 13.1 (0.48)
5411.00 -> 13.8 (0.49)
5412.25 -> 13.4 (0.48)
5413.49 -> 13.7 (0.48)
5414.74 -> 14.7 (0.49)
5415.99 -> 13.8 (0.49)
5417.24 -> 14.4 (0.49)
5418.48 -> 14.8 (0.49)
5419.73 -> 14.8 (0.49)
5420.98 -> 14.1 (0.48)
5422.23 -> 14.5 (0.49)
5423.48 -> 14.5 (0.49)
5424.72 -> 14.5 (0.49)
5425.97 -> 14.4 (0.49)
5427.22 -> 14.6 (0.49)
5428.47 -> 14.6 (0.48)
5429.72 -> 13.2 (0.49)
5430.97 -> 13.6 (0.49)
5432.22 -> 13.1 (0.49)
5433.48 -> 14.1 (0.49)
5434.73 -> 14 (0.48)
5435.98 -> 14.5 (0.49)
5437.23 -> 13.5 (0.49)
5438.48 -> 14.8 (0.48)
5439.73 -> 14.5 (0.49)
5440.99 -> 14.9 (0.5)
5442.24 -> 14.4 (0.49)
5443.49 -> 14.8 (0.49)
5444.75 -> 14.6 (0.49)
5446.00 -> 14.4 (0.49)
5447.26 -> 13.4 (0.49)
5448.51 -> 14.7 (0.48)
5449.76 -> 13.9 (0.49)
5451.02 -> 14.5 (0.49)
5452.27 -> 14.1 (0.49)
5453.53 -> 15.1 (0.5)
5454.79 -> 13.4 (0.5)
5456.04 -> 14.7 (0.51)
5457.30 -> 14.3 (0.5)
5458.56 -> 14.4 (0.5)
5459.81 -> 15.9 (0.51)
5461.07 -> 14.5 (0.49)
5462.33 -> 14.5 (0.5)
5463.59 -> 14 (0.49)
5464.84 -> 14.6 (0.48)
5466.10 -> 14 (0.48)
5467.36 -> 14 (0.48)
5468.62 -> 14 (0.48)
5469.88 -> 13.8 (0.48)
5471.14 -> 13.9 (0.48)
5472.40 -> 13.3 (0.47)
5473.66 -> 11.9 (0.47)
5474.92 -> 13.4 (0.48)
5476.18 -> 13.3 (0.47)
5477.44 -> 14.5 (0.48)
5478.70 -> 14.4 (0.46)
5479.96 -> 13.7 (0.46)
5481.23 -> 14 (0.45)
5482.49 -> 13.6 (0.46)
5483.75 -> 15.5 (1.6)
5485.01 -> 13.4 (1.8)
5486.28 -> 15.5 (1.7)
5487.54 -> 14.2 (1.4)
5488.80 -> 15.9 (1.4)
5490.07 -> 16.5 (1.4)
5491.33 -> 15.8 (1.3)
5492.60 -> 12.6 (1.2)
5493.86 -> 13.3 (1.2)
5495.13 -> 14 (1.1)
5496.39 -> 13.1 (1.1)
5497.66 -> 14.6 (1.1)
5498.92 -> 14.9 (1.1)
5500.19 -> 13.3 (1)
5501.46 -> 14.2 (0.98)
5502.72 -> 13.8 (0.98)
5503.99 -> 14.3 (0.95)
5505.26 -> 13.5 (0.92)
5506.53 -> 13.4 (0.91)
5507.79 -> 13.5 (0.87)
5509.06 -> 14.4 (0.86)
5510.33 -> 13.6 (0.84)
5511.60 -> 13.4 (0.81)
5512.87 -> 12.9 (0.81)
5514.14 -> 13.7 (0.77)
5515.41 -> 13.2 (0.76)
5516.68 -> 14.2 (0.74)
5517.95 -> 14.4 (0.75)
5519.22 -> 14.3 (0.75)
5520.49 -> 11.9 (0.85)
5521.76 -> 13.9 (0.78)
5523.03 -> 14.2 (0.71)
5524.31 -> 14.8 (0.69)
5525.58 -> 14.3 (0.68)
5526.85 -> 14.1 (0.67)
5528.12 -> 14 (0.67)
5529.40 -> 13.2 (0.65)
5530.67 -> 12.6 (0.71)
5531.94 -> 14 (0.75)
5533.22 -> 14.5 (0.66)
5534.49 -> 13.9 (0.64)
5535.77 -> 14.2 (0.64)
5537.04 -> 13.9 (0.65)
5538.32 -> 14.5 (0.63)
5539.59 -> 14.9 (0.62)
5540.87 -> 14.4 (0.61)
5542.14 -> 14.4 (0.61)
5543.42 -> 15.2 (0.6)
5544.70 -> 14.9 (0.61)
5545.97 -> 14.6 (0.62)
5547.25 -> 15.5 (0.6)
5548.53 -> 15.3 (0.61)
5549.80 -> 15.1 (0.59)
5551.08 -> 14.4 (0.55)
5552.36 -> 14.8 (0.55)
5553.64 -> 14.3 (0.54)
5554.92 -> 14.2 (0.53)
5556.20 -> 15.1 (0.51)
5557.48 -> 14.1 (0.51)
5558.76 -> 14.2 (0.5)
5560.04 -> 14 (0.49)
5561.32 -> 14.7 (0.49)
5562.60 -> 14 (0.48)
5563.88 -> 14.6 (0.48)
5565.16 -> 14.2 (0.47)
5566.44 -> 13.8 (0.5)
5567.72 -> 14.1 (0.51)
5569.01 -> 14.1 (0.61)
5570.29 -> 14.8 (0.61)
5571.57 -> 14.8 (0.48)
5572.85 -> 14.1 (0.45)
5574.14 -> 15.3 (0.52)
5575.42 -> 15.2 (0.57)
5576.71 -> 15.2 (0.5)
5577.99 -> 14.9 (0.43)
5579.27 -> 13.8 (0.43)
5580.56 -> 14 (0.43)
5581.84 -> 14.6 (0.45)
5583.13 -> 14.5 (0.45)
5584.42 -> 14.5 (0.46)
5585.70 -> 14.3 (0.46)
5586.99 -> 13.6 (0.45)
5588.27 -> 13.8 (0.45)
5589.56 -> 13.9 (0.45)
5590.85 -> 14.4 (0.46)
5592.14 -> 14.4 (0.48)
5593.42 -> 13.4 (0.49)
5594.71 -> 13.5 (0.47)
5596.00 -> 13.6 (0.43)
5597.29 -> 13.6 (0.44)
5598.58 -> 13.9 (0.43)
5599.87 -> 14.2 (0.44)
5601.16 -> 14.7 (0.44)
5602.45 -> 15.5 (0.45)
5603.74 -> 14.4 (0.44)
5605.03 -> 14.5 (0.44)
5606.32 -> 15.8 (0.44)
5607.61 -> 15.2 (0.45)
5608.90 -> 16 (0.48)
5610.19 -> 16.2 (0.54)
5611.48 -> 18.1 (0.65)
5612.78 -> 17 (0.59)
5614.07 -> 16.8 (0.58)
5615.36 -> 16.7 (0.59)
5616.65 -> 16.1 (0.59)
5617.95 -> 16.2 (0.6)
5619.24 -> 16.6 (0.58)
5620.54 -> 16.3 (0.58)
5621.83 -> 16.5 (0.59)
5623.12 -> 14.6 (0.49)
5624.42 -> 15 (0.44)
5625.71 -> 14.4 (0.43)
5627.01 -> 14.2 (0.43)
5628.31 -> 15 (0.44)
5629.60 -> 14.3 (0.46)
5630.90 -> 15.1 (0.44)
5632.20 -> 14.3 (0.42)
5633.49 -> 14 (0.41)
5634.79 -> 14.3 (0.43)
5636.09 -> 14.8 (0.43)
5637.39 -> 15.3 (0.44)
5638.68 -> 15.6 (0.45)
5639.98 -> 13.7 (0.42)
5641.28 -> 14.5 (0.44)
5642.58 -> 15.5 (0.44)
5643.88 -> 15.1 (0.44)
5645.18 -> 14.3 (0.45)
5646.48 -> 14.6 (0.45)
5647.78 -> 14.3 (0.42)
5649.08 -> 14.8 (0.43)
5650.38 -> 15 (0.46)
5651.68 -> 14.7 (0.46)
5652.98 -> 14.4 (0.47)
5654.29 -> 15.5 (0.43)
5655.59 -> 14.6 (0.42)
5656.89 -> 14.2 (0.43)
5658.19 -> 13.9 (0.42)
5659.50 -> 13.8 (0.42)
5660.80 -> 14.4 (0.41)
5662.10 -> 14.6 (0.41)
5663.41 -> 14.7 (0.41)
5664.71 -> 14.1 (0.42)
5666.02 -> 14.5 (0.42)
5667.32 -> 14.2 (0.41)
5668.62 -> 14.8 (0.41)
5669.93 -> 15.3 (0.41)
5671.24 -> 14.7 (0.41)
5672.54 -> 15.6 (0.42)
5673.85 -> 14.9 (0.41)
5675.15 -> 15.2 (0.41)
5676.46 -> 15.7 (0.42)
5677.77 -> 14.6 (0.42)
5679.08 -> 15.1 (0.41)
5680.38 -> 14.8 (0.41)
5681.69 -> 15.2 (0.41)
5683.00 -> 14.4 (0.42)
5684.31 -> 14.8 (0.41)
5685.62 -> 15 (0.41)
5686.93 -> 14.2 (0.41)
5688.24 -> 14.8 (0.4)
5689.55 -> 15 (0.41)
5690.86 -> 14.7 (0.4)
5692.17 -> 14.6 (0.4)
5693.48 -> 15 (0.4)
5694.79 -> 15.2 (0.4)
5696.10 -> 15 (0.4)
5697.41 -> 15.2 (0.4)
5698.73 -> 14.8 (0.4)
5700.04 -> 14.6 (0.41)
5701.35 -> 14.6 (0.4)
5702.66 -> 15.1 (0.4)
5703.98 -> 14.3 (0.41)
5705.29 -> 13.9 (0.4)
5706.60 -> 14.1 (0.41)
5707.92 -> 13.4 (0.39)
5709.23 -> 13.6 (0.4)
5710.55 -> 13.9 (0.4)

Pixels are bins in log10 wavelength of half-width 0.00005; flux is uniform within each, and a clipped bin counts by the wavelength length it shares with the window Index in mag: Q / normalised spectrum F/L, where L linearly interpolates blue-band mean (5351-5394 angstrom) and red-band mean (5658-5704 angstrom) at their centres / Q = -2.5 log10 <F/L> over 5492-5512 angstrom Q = 0.06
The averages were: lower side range 14.5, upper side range 14.8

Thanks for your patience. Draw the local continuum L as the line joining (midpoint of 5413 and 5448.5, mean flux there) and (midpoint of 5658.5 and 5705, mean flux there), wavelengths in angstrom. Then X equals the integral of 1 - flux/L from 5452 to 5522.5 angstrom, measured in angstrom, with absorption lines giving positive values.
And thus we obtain 1.6 angstrom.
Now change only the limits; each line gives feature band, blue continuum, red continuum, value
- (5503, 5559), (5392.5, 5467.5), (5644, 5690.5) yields 0.8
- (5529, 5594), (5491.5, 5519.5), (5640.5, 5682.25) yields -1.2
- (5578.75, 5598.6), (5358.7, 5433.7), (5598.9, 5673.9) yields 1.1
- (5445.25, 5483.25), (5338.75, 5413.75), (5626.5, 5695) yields 0.6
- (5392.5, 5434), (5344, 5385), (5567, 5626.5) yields 2.3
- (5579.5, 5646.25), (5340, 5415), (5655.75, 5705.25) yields -1.4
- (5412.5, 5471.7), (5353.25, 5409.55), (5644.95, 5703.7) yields 0.1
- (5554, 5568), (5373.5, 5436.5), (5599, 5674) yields 0.4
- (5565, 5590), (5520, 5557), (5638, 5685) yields 0.1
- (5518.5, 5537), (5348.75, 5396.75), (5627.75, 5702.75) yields 0.9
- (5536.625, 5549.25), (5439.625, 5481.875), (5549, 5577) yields -0.3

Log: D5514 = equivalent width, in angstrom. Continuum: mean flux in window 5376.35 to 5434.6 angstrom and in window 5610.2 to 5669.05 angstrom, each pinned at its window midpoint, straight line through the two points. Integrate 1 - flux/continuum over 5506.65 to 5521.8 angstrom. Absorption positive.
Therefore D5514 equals 0.9 angstrom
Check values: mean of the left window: 14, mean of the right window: 15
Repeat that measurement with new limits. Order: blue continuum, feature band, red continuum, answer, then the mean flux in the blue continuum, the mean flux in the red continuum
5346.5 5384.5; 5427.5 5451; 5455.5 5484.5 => 0.1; 14.6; 14.1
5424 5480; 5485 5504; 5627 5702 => -0.1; 14.2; 14.7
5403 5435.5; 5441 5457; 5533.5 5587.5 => -0.4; 13.9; 14.5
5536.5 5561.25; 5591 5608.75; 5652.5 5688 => 0.3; 14.6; 14.7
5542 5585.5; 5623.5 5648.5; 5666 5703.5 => 0.2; 14.6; 14.9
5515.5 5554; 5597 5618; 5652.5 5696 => -1.6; 14.3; 14.7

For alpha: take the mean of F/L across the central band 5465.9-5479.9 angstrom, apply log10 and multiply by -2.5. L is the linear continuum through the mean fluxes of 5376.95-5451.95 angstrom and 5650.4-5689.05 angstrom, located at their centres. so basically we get 0.043 mag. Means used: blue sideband 14.1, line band 13.7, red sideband 14.7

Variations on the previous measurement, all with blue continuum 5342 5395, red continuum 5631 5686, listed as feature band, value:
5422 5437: 0.027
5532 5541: 0.021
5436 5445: -0.002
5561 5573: 0.021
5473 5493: 0.018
